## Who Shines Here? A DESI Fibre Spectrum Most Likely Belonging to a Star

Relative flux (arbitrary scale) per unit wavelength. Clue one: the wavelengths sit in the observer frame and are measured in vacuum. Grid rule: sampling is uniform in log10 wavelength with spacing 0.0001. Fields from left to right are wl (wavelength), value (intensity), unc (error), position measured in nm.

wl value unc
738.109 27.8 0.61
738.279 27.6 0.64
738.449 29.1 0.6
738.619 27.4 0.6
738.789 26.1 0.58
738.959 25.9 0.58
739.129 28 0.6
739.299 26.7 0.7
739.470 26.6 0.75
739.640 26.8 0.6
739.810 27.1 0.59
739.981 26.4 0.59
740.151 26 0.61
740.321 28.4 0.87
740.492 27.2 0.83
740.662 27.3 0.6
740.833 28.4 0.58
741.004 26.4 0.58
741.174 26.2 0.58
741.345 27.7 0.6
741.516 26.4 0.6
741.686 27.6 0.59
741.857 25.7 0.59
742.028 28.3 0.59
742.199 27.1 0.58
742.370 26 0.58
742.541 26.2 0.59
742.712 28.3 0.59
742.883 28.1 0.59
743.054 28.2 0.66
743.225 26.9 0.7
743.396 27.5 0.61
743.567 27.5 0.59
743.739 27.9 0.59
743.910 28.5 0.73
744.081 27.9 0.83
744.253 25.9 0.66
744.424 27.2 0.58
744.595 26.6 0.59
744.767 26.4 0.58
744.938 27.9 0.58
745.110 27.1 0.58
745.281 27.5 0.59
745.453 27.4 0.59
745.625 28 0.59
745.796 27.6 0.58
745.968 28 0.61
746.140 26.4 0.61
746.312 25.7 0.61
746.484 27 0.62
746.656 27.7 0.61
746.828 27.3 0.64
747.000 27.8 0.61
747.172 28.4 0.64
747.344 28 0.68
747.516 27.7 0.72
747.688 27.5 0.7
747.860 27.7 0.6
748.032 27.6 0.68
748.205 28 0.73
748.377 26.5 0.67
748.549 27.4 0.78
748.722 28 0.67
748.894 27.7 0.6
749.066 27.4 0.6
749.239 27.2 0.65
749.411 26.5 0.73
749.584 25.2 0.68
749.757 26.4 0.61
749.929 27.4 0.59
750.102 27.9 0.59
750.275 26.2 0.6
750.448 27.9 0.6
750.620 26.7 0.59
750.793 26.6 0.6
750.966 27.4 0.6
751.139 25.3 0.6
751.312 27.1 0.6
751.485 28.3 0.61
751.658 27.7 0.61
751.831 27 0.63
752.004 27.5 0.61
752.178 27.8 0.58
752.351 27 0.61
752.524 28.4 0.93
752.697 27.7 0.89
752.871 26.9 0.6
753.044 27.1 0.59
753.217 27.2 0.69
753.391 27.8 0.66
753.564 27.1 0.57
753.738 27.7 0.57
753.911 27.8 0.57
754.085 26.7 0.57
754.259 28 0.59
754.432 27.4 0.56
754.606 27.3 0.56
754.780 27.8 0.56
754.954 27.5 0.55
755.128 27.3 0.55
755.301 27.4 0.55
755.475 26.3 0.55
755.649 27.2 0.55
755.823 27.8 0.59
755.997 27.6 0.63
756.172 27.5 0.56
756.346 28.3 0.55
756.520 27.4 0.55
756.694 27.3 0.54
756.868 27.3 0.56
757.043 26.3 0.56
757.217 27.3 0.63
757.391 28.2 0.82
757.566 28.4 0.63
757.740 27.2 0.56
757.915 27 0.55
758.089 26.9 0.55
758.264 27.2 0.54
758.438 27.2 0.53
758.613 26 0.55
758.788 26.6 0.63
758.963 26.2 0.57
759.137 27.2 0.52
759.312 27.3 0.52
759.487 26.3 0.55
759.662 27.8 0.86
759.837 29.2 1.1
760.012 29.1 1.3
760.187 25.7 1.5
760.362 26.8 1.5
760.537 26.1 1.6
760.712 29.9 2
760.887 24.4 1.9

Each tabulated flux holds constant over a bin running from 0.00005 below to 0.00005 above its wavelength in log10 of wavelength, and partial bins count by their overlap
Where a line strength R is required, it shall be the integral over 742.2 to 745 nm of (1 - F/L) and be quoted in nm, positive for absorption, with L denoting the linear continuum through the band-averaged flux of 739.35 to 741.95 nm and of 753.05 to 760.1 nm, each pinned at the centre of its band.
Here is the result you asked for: -0.029 nm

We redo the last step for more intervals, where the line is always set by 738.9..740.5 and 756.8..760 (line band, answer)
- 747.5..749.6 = -0.019 nm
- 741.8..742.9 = -0.005 nm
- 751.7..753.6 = -0.020 nm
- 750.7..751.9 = 0.003 nm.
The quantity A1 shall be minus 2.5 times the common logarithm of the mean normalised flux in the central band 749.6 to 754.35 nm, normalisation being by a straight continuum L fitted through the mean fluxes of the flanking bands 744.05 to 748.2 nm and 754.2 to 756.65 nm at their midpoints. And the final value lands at 0.01 mag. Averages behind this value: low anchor 27.3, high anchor 27.5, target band 27.3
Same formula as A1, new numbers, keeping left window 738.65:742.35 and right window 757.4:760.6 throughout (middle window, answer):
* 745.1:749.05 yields -0.02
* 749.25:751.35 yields 0.01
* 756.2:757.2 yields -0.01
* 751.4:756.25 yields -0.01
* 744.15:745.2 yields 0.01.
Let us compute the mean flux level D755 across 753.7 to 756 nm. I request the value 27.4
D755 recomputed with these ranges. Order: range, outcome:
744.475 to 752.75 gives 27.3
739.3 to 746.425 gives 27.2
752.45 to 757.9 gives 27.4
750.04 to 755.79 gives 27.3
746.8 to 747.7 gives 27.8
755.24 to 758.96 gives 27.2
